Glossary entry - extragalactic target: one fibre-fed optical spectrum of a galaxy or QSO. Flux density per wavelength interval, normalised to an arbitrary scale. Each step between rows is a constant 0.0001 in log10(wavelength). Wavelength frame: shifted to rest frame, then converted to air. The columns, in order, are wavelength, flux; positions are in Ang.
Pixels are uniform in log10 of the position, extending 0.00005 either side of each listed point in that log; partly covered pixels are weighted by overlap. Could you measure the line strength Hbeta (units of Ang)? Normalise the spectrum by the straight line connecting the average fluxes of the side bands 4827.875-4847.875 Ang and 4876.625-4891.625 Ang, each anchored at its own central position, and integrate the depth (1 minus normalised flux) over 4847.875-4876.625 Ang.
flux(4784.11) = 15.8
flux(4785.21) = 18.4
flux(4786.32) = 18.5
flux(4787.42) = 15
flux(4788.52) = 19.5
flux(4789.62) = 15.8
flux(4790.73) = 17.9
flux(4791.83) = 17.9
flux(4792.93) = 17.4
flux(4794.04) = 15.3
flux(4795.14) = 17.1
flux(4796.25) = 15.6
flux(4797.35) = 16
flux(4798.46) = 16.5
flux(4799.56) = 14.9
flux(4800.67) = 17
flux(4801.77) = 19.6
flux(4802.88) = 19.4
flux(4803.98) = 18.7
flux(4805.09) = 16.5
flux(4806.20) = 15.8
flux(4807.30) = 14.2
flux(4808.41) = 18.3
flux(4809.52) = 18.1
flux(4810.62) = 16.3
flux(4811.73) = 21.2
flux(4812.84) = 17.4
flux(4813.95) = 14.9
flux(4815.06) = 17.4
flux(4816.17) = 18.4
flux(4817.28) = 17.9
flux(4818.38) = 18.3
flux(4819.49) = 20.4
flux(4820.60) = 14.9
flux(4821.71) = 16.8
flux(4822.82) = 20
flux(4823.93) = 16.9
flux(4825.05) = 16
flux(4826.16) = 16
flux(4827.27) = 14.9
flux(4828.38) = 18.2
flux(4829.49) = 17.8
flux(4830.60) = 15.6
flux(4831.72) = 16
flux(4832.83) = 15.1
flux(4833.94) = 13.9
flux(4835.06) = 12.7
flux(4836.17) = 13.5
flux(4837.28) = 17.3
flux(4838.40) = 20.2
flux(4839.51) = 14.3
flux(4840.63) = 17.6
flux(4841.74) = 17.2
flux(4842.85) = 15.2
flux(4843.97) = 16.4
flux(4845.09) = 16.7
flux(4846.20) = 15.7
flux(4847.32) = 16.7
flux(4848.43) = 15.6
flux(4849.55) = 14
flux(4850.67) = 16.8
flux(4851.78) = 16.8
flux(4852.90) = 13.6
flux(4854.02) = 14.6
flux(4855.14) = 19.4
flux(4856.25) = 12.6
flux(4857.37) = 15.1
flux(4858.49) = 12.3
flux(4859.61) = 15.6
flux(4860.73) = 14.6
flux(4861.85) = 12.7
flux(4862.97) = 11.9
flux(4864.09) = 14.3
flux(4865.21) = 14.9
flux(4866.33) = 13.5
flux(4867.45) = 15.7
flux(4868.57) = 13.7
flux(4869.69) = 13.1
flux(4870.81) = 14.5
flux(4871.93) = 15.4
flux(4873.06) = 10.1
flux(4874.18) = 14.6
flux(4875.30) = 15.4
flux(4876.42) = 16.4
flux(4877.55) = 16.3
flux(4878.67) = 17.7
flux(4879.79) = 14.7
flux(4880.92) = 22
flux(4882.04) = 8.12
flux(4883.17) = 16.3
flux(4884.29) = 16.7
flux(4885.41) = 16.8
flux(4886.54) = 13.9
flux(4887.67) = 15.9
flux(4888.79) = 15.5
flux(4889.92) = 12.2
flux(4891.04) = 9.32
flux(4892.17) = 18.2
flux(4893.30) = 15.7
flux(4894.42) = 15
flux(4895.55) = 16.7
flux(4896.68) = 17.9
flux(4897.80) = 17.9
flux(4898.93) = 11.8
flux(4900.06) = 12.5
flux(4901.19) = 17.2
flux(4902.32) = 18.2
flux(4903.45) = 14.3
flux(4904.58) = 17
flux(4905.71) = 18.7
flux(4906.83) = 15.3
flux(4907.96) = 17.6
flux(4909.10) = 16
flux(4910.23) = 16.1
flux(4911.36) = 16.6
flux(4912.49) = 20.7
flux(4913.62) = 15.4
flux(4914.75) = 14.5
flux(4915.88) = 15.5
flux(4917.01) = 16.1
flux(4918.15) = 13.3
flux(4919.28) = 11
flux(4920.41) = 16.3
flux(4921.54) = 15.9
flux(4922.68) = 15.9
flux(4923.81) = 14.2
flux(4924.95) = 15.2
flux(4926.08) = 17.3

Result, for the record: 2.0 Ang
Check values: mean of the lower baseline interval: 16.1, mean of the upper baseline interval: 15.1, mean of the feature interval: 14.5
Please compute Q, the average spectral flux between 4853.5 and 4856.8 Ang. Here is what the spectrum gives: 15.6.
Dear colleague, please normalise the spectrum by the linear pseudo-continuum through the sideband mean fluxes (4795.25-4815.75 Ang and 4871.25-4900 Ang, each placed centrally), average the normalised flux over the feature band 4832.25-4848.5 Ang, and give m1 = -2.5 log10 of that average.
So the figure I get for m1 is 0.02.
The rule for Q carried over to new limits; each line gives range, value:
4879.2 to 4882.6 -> 15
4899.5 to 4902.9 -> 15.9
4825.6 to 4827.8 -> 15.5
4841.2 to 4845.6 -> 16.4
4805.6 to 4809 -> 16.1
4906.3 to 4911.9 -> 16.3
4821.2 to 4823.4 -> 18.4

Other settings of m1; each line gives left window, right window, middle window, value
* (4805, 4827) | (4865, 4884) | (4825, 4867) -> 0.045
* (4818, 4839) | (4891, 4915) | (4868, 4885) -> 0.089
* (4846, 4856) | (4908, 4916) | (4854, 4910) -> 0.073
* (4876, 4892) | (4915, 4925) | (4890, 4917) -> -0.069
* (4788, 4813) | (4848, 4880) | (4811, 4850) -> -0.038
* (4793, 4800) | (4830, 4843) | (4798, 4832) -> -0.089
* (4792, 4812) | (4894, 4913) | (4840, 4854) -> 0.055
